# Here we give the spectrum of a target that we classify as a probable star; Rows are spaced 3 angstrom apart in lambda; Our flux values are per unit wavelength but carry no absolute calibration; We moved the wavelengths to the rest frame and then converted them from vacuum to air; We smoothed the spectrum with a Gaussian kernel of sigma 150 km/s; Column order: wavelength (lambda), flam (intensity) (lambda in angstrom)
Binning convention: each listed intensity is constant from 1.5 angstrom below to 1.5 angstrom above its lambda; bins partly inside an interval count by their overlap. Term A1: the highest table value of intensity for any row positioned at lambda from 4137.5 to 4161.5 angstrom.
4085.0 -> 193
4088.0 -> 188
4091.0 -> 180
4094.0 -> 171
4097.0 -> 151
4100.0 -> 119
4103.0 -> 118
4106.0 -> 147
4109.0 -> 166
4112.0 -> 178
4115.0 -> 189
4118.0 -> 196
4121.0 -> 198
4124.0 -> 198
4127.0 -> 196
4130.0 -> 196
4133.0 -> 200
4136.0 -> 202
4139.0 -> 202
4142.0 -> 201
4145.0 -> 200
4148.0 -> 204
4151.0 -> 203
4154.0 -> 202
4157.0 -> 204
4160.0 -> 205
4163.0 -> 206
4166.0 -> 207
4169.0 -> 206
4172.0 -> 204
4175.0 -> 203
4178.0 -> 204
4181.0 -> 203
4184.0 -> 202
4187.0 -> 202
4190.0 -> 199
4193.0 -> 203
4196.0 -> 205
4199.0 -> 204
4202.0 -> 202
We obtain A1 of 205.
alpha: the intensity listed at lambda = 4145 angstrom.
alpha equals 200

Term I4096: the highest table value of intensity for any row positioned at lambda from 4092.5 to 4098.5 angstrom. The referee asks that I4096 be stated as 171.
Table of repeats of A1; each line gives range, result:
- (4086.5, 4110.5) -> 188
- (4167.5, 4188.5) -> 206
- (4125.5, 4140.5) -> 202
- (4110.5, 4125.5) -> 198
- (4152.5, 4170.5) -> 207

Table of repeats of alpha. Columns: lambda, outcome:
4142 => 201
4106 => 147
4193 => 203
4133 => 200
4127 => 196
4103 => 118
